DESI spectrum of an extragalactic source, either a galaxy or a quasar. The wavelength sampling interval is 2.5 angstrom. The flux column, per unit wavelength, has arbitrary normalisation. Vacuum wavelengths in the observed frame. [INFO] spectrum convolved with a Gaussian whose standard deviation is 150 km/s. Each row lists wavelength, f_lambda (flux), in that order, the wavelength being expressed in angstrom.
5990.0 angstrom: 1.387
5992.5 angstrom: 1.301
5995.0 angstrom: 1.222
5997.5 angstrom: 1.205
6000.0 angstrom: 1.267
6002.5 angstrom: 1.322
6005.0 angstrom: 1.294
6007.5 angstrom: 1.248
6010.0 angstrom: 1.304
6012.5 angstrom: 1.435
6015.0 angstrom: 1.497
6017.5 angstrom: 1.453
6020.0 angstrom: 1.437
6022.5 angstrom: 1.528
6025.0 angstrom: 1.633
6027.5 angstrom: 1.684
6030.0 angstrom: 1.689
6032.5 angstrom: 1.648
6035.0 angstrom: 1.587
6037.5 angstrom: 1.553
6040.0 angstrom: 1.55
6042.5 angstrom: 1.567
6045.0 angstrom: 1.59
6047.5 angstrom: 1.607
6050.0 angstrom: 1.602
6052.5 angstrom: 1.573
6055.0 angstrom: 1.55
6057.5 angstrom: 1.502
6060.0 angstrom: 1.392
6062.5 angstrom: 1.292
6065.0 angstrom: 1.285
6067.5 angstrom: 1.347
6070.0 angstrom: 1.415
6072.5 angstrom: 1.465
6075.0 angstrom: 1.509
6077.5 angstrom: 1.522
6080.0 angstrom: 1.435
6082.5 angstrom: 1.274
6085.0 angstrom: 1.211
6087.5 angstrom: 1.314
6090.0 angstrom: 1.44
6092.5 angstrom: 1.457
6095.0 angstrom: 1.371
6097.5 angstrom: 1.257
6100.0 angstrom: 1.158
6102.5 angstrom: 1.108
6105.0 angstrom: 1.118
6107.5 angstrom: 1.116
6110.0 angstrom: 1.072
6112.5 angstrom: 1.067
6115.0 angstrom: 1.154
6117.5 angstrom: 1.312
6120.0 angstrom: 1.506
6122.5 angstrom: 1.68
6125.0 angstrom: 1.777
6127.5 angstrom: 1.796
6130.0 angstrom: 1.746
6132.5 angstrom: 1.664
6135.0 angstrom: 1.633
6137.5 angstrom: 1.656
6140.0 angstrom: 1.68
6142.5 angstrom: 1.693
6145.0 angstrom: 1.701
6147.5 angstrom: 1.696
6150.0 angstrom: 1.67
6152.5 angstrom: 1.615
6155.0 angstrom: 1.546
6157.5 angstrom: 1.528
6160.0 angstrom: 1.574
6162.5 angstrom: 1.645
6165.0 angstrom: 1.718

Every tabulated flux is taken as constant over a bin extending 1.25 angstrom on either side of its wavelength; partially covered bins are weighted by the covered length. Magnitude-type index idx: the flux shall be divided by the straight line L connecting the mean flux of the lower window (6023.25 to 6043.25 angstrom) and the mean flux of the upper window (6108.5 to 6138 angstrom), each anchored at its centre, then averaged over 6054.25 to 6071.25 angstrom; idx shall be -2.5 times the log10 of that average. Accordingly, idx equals 0.13 mag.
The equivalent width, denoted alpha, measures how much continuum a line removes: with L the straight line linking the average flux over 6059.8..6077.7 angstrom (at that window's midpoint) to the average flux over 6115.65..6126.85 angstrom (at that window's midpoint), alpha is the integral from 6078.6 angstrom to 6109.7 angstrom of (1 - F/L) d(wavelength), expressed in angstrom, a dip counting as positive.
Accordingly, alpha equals 4.4 angstrom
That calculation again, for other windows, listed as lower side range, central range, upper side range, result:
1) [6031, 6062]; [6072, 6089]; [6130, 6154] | 2.2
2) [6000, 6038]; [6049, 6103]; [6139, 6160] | 5.5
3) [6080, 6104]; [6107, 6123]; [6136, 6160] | 2.0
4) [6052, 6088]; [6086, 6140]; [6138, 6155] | 5.2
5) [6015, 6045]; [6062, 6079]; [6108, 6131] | 1.2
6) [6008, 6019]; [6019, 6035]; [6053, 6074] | -2.2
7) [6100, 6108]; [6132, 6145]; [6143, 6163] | -1.7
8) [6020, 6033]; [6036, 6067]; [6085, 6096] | 0.4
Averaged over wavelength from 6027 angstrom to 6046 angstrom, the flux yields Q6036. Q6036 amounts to 1.61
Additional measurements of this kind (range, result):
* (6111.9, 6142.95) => 1.57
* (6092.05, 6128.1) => 1.32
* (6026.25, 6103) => 1.45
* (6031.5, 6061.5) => 1.56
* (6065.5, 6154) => 1.45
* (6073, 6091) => 1.39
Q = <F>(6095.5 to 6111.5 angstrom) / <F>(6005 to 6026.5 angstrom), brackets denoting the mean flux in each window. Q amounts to 0.80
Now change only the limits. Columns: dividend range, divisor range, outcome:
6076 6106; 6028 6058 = 0.82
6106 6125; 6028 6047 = 0.81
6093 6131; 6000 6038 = 0.91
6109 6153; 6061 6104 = 1.16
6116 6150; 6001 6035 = 1.12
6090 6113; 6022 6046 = 0.75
